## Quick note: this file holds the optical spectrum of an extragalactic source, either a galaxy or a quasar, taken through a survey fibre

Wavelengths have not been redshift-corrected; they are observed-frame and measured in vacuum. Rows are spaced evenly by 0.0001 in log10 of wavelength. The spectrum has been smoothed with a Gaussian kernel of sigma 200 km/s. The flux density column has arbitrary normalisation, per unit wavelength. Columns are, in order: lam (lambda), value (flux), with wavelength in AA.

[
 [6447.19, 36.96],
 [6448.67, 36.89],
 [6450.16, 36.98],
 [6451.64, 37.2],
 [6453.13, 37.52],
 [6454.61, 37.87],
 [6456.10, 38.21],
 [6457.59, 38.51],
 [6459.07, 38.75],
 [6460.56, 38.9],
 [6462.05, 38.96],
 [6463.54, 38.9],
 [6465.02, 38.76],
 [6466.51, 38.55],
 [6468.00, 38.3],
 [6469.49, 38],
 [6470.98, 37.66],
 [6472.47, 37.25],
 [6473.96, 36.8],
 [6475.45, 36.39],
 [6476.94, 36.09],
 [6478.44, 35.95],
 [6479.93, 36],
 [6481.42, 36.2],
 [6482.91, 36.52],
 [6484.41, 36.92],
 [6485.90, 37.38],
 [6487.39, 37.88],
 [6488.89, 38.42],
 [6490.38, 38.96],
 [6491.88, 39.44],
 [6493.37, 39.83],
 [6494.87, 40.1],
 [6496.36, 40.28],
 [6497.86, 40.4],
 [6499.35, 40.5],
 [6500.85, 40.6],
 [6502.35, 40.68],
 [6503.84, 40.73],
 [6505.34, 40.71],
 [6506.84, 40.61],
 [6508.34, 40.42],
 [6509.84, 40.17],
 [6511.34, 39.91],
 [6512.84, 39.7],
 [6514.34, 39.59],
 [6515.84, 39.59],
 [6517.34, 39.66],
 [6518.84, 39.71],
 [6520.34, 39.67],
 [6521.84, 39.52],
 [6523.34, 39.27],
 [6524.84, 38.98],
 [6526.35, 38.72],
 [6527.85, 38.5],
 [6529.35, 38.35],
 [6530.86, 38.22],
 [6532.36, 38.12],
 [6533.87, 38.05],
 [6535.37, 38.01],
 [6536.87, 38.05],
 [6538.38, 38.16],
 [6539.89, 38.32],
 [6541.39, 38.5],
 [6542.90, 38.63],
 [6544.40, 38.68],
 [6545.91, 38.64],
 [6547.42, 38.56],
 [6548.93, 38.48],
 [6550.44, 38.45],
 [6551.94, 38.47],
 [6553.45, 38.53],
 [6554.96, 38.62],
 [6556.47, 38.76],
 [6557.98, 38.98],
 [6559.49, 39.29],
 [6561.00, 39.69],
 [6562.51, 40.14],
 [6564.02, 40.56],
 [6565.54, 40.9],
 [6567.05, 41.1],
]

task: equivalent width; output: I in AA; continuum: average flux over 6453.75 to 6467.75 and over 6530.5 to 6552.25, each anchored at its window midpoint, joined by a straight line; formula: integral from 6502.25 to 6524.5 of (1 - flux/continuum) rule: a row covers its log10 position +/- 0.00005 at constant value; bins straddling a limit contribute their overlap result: -0.9 AA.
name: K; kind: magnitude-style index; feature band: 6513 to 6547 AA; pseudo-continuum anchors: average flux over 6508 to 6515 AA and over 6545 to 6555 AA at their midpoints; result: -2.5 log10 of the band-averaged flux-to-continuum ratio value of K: 0.01 mag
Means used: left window 39.9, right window 38.5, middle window 38.8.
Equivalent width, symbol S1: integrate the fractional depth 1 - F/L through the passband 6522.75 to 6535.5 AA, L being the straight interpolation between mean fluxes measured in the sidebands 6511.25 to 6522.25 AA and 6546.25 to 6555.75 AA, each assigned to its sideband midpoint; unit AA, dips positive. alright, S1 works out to 0.25 AA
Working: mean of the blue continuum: 39.7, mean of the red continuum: 38.5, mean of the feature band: 38.5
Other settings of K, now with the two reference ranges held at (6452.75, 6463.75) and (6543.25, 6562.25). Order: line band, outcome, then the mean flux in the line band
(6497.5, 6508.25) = -0.05 mag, 40.6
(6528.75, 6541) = 0.02 mag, 38.2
